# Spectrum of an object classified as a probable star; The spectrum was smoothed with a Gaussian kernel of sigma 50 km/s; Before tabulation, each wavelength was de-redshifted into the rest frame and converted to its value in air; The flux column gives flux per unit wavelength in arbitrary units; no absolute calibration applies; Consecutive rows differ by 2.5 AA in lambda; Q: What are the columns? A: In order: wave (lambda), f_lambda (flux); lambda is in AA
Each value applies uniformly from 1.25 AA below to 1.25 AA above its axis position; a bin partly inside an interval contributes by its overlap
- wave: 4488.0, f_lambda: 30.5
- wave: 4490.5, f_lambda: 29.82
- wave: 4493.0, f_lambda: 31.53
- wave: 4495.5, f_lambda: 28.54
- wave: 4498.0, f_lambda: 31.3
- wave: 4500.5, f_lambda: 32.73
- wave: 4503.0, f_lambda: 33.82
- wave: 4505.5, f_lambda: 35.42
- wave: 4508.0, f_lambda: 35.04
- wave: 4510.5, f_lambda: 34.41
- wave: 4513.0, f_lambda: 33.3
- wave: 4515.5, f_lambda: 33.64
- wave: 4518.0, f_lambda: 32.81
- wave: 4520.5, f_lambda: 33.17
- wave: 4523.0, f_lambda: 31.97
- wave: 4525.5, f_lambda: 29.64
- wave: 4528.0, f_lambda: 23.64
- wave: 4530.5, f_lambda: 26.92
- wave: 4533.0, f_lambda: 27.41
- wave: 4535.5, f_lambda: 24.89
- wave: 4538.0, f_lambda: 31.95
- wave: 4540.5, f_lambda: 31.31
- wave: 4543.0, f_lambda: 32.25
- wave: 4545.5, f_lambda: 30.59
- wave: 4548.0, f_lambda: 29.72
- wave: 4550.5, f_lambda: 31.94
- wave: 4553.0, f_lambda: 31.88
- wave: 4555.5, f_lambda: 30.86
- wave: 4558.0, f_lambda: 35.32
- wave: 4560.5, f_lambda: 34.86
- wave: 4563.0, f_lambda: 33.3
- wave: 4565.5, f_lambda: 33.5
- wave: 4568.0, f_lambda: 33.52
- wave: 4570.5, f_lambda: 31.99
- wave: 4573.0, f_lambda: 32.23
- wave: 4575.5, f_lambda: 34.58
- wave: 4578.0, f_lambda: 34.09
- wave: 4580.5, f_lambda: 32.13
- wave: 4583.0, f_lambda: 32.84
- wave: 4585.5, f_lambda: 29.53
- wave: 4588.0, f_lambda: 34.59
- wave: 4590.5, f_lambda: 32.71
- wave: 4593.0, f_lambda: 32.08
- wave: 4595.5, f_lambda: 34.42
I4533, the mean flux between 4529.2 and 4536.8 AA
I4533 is 26.4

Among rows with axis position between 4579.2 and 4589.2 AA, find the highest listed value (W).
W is 34.59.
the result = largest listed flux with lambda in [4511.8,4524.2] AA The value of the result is 33.64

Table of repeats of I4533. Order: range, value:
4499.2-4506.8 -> 34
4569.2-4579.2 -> 33.2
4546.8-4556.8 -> 31.1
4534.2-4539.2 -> 28.4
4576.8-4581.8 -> 33.1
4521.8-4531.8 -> 28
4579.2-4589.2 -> 32.3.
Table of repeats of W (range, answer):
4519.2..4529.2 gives 33.17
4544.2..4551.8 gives 31.94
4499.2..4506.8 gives 35.42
